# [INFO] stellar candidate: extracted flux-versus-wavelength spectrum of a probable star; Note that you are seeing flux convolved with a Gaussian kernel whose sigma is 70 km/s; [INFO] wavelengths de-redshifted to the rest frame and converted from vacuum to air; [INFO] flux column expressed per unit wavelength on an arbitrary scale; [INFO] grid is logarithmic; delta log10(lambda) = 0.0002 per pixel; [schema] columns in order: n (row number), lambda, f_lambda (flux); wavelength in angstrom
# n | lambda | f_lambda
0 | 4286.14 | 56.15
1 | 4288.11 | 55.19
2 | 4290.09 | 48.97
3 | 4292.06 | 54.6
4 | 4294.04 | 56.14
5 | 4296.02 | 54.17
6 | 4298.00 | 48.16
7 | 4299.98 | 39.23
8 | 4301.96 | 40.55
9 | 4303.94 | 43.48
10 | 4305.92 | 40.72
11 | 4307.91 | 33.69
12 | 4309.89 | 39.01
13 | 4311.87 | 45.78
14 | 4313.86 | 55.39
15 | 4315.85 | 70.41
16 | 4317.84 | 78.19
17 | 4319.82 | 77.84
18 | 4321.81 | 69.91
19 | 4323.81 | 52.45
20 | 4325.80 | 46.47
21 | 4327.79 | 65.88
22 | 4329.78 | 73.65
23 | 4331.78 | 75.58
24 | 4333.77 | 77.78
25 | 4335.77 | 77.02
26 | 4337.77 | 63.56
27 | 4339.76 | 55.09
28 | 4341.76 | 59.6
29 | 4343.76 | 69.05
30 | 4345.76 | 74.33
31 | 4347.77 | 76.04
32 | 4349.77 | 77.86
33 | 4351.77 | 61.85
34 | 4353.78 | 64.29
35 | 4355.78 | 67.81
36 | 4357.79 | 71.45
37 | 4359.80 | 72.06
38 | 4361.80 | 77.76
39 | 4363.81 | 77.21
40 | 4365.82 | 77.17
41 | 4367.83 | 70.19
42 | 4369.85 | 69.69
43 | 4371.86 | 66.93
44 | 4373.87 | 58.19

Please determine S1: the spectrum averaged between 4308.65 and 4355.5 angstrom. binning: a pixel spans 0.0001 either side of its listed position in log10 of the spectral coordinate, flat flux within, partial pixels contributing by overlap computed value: 65.4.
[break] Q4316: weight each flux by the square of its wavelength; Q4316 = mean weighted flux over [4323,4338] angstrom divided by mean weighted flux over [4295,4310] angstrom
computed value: 1.6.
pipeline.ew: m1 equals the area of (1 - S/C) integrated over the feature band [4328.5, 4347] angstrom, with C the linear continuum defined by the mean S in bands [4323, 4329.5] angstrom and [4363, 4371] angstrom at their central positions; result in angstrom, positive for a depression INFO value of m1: -2.40 angstrom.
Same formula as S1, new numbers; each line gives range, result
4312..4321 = 68.1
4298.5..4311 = 39.9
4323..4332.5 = 62.7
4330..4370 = 70.8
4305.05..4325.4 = 56.1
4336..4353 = 67.6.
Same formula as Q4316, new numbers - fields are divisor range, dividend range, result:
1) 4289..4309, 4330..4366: 1.58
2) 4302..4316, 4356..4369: 1.68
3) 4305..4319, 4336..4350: 1.32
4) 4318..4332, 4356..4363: 1.12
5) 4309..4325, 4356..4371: 1.23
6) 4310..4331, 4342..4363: 1.15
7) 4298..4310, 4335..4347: 1.68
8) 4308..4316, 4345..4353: 1.51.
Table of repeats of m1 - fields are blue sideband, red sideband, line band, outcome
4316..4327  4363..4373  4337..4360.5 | 0.5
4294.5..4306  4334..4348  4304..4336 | -2.1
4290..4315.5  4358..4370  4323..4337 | -1.9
